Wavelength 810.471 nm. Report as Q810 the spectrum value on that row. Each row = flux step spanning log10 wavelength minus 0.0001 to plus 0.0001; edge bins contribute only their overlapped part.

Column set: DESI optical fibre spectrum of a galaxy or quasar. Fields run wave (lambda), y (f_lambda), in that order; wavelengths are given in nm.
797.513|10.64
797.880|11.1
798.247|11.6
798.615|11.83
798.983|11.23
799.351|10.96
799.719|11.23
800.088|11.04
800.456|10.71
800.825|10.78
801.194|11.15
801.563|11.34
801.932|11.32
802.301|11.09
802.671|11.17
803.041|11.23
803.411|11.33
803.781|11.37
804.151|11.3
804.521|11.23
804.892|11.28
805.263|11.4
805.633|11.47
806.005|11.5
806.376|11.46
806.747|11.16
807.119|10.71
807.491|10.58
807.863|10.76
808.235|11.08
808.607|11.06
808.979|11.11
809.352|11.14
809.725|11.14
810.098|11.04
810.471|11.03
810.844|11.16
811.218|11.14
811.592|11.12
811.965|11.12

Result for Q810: 11.03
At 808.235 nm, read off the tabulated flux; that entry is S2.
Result 11.08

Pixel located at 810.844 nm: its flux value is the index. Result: 11.16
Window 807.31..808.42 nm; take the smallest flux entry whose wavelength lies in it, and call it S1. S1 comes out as 10.58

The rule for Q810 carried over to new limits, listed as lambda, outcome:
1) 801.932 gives 11.32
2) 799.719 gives 11.23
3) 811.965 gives 11.12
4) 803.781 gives 11.37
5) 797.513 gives 10.64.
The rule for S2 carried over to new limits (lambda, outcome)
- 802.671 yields 11.17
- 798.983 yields 11.23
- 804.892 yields 11.28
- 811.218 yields 11.14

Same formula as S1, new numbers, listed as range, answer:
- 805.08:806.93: 11.16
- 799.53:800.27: 11.04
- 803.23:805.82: 11.23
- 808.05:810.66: 11.03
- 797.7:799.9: 10.96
